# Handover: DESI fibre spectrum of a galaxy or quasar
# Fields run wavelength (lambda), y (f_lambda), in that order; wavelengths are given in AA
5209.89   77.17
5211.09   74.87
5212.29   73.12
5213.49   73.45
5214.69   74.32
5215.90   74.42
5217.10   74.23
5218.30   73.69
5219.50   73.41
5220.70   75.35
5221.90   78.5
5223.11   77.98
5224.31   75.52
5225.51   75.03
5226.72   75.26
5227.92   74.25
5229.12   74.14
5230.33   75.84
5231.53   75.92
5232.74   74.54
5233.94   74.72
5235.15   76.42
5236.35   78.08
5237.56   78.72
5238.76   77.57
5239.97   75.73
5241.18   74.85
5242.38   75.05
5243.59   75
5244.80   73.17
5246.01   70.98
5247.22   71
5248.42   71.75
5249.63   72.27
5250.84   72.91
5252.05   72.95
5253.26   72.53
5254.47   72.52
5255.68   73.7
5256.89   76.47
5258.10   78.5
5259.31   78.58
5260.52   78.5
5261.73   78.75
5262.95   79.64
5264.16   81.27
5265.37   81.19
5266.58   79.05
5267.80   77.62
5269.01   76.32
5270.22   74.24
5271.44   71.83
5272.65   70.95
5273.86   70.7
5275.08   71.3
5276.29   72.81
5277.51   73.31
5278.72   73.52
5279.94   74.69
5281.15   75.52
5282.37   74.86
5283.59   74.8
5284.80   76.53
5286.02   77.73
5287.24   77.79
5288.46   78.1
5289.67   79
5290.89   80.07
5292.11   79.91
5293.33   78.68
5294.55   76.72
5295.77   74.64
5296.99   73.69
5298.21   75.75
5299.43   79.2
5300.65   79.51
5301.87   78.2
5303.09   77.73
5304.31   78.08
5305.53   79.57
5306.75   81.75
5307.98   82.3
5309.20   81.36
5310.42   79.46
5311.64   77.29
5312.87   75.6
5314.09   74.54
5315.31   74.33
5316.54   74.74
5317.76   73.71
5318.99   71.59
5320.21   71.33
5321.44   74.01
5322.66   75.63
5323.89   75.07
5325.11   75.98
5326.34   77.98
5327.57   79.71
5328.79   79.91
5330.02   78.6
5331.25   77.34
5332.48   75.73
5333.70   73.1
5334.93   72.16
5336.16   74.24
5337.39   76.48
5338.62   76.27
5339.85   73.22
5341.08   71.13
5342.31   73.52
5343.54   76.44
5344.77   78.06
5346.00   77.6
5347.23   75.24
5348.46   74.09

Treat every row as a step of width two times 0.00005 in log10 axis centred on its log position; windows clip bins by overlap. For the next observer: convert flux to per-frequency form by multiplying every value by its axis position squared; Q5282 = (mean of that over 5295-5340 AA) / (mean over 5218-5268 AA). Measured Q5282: 1.04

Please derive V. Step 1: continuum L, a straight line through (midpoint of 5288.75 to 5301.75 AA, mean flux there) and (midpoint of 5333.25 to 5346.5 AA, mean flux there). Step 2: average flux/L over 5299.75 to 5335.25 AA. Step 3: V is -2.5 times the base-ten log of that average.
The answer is -0.01 mag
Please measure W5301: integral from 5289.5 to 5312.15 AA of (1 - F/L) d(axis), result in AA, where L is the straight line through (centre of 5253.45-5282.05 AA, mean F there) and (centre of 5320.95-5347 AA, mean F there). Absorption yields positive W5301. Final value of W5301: -0.8 AA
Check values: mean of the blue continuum 75.6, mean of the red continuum 75.8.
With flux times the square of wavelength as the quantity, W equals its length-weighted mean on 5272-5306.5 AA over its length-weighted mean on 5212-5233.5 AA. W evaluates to 1.0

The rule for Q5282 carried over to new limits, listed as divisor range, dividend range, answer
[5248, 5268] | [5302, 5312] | 1.06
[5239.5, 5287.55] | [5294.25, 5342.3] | 1.04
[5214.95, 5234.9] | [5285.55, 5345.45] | 1.06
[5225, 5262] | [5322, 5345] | 1.05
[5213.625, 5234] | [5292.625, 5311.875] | 1.08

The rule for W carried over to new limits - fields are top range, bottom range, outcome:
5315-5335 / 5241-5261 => 1.05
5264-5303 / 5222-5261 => 1.03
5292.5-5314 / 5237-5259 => 1.07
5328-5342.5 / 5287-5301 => 0.98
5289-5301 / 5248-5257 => 1.08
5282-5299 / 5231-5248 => 1.05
